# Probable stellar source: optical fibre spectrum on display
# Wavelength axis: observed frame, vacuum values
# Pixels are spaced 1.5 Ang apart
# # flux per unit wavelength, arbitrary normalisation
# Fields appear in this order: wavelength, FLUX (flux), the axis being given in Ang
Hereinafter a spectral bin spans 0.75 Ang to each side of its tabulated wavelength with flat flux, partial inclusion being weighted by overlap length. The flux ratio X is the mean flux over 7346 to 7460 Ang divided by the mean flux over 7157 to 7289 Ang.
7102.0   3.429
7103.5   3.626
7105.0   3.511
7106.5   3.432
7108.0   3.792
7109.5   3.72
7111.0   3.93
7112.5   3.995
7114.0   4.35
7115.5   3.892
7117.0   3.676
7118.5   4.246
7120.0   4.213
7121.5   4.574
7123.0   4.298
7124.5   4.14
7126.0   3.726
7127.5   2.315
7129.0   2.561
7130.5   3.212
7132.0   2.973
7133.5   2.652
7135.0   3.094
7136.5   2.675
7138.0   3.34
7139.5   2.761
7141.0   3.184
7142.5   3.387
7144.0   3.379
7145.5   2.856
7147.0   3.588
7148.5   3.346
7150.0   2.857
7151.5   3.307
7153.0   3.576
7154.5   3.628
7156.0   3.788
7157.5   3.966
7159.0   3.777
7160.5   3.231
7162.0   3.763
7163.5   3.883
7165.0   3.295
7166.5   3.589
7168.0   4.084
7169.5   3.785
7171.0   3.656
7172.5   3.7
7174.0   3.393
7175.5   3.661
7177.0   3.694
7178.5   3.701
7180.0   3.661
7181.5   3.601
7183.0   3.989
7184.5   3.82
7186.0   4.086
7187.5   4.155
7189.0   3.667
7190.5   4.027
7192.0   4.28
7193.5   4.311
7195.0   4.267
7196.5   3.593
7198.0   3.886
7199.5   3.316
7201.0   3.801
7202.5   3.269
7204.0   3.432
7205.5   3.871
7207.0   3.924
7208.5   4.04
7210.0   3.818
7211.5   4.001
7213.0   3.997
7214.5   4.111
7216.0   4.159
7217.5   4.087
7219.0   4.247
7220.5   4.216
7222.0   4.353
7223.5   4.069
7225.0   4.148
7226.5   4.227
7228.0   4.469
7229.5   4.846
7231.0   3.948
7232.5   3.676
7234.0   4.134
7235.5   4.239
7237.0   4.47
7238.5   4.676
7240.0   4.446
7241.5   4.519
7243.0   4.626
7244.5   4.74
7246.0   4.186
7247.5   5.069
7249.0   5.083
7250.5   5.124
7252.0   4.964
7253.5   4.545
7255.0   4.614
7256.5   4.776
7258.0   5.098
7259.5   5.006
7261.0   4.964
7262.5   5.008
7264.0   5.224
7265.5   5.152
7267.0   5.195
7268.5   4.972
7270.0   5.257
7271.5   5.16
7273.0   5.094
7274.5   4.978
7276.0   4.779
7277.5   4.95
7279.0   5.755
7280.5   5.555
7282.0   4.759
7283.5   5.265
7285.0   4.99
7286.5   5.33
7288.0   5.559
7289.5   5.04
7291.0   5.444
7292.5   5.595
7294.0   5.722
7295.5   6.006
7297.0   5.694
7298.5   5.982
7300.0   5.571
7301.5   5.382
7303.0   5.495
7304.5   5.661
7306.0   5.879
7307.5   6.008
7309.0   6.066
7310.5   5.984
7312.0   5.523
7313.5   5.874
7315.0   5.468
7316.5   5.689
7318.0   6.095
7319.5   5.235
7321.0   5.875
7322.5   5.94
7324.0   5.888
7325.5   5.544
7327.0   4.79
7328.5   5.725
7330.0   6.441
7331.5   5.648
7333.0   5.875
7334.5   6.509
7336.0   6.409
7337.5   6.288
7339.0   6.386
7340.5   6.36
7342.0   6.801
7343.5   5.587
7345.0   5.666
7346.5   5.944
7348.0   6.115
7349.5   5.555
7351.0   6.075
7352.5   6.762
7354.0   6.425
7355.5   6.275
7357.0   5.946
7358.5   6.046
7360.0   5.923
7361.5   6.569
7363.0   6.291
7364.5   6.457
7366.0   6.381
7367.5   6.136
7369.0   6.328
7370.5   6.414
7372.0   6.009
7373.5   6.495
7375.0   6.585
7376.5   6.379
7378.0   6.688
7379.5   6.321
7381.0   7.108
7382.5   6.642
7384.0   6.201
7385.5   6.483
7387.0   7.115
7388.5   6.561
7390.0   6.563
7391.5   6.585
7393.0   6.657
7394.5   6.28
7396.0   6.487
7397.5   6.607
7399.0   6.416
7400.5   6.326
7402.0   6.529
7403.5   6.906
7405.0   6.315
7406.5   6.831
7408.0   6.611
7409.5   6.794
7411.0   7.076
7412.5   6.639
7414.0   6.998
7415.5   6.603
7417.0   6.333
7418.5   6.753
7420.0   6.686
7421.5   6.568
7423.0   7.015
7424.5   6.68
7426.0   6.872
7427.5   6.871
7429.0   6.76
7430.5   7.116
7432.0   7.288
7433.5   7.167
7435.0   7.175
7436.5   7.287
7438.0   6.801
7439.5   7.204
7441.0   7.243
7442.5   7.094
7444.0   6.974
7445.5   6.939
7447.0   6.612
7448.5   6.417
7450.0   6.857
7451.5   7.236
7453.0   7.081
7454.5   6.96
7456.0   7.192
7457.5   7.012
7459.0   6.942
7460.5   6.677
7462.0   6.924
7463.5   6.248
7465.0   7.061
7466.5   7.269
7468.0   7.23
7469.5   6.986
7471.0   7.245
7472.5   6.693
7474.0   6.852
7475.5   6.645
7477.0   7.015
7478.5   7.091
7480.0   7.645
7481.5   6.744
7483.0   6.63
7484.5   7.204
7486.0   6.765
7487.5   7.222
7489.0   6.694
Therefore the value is 1.5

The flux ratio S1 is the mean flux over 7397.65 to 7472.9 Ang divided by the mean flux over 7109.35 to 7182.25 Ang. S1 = 1.94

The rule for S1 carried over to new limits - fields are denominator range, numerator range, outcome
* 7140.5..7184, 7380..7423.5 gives 1.86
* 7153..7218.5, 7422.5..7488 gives 1.83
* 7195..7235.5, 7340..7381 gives 1.57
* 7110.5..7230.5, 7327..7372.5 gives 1.65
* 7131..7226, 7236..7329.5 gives 1.43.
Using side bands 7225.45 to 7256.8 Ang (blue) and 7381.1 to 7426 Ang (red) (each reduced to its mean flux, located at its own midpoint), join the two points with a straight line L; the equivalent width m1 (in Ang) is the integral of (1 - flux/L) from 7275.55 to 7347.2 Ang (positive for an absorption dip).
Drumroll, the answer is -3.5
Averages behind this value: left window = 4.53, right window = 6.64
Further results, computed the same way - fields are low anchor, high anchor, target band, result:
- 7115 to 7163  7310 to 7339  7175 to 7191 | 0.7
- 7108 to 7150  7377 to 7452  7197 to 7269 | 4.6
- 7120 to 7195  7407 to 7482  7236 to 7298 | -2.7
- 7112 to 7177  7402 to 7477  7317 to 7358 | -2.0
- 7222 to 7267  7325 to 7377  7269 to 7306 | -1.0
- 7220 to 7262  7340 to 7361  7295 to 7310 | -1.0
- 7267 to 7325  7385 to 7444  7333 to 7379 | -0.8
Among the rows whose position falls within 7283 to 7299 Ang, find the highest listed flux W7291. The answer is 6.006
